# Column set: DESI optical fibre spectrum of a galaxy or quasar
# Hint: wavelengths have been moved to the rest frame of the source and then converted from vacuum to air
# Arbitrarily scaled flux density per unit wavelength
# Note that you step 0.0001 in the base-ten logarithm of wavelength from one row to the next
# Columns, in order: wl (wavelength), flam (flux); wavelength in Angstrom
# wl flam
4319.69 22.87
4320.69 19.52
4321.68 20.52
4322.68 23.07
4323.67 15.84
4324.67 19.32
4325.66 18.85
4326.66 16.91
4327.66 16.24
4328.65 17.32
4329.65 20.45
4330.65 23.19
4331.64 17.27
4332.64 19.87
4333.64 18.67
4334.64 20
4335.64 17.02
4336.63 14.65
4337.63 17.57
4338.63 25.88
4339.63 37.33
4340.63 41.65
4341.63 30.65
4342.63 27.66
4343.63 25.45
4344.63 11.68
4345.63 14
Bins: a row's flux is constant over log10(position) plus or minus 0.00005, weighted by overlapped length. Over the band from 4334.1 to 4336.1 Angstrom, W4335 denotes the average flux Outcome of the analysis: 18.5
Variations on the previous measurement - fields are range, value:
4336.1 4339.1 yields 19.3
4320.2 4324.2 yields 19.7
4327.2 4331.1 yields 19.3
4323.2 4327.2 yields 17.7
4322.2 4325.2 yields 19.4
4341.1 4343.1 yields 29.4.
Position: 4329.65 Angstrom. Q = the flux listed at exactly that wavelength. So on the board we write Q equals 20.45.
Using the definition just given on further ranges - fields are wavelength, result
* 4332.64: 19.87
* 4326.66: 16.91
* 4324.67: 19.32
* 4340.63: 41.65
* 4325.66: 18.85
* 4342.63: 27.66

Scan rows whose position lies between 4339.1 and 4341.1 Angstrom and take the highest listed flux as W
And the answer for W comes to 41.65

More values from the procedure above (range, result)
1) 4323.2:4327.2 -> 19.32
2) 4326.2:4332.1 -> 23.19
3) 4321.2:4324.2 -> 23.07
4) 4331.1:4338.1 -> 20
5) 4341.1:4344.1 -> 30.65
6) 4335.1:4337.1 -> 17.02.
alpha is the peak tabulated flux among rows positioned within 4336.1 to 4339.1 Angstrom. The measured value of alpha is 25.88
